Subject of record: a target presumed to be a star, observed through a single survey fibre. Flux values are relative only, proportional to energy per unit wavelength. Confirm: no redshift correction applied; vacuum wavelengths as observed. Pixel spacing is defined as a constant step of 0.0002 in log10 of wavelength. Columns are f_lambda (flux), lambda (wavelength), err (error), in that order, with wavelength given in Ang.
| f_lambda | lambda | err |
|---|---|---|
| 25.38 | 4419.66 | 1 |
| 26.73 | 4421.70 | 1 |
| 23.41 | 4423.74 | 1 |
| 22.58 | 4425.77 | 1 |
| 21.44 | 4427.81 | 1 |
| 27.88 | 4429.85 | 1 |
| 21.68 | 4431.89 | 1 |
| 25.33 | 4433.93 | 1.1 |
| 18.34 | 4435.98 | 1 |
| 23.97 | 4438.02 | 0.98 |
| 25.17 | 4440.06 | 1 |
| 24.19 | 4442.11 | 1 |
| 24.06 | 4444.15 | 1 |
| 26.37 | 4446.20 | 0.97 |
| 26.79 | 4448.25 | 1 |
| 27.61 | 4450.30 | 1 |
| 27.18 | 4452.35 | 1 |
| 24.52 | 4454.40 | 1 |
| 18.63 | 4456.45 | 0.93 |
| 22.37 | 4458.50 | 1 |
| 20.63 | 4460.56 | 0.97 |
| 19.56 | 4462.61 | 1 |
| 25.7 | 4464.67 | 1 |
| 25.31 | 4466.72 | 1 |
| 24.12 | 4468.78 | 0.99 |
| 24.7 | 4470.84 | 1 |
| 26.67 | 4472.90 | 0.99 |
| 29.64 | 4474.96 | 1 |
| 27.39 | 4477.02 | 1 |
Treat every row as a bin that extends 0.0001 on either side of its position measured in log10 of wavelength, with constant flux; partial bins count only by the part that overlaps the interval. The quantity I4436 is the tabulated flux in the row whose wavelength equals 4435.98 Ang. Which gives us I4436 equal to 18.34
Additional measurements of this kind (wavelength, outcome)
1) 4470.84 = 24.7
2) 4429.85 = 27.88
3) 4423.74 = 23.41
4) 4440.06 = 25.17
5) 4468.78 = 24.12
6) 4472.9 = 26.67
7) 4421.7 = 26.73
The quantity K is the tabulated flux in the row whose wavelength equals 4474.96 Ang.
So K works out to 29.64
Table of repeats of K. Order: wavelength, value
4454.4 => 24.52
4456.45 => 18.63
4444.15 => 24.06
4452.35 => 27.18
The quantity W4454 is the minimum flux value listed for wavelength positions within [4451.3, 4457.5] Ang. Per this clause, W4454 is 18.63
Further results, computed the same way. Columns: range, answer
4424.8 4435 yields 21.44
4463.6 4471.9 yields 24.12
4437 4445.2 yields 23.97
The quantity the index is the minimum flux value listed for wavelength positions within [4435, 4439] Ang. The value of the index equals 18.34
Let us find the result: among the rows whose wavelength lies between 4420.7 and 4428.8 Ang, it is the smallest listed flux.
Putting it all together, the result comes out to 21.44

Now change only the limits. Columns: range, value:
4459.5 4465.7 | 19.56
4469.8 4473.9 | 24.7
